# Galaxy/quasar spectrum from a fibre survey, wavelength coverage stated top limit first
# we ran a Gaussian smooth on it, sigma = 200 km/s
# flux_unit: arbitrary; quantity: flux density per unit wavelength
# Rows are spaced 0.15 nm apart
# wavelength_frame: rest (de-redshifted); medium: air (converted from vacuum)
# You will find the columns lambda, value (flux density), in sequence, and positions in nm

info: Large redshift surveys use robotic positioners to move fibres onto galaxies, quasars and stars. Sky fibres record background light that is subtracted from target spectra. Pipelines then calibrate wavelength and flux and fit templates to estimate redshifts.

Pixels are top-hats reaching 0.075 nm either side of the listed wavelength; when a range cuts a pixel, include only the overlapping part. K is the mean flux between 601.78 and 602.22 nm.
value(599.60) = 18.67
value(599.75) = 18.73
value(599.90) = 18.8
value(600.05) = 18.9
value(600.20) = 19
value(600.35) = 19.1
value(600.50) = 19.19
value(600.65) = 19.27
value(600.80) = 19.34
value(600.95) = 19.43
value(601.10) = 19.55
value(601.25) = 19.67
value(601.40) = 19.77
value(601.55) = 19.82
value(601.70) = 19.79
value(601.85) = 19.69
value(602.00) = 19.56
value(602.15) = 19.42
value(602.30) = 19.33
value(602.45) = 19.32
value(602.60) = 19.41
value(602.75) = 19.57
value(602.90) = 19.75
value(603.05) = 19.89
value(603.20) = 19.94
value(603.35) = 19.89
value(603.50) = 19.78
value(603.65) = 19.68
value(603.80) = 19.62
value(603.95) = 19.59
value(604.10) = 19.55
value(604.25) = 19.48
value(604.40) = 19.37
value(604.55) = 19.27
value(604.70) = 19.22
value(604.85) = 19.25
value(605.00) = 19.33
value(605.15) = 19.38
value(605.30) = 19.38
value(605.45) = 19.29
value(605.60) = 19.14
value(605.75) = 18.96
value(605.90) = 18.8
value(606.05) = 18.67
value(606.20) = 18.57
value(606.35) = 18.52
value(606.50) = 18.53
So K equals 19.6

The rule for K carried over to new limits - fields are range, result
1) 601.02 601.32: 19.6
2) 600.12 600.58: 19.1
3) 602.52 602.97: 19.6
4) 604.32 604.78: 19.3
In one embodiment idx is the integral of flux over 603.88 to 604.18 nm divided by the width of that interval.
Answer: 19.6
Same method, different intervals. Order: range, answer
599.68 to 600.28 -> 18.9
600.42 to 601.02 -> 19.3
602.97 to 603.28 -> 19.9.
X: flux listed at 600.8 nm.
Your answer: 19.34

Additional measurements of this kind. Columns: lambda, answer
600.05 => 18.9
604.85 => 19.25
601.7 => 19.79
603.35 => 19.89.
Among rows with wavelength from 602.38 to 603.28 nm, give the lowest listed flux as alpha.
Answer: 19.32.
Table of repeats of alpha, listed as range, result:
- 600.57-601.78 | 19.27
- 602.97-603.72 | 19.68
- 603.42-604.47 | 19.37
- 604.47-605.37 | 19.22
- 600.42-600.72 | 19.19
